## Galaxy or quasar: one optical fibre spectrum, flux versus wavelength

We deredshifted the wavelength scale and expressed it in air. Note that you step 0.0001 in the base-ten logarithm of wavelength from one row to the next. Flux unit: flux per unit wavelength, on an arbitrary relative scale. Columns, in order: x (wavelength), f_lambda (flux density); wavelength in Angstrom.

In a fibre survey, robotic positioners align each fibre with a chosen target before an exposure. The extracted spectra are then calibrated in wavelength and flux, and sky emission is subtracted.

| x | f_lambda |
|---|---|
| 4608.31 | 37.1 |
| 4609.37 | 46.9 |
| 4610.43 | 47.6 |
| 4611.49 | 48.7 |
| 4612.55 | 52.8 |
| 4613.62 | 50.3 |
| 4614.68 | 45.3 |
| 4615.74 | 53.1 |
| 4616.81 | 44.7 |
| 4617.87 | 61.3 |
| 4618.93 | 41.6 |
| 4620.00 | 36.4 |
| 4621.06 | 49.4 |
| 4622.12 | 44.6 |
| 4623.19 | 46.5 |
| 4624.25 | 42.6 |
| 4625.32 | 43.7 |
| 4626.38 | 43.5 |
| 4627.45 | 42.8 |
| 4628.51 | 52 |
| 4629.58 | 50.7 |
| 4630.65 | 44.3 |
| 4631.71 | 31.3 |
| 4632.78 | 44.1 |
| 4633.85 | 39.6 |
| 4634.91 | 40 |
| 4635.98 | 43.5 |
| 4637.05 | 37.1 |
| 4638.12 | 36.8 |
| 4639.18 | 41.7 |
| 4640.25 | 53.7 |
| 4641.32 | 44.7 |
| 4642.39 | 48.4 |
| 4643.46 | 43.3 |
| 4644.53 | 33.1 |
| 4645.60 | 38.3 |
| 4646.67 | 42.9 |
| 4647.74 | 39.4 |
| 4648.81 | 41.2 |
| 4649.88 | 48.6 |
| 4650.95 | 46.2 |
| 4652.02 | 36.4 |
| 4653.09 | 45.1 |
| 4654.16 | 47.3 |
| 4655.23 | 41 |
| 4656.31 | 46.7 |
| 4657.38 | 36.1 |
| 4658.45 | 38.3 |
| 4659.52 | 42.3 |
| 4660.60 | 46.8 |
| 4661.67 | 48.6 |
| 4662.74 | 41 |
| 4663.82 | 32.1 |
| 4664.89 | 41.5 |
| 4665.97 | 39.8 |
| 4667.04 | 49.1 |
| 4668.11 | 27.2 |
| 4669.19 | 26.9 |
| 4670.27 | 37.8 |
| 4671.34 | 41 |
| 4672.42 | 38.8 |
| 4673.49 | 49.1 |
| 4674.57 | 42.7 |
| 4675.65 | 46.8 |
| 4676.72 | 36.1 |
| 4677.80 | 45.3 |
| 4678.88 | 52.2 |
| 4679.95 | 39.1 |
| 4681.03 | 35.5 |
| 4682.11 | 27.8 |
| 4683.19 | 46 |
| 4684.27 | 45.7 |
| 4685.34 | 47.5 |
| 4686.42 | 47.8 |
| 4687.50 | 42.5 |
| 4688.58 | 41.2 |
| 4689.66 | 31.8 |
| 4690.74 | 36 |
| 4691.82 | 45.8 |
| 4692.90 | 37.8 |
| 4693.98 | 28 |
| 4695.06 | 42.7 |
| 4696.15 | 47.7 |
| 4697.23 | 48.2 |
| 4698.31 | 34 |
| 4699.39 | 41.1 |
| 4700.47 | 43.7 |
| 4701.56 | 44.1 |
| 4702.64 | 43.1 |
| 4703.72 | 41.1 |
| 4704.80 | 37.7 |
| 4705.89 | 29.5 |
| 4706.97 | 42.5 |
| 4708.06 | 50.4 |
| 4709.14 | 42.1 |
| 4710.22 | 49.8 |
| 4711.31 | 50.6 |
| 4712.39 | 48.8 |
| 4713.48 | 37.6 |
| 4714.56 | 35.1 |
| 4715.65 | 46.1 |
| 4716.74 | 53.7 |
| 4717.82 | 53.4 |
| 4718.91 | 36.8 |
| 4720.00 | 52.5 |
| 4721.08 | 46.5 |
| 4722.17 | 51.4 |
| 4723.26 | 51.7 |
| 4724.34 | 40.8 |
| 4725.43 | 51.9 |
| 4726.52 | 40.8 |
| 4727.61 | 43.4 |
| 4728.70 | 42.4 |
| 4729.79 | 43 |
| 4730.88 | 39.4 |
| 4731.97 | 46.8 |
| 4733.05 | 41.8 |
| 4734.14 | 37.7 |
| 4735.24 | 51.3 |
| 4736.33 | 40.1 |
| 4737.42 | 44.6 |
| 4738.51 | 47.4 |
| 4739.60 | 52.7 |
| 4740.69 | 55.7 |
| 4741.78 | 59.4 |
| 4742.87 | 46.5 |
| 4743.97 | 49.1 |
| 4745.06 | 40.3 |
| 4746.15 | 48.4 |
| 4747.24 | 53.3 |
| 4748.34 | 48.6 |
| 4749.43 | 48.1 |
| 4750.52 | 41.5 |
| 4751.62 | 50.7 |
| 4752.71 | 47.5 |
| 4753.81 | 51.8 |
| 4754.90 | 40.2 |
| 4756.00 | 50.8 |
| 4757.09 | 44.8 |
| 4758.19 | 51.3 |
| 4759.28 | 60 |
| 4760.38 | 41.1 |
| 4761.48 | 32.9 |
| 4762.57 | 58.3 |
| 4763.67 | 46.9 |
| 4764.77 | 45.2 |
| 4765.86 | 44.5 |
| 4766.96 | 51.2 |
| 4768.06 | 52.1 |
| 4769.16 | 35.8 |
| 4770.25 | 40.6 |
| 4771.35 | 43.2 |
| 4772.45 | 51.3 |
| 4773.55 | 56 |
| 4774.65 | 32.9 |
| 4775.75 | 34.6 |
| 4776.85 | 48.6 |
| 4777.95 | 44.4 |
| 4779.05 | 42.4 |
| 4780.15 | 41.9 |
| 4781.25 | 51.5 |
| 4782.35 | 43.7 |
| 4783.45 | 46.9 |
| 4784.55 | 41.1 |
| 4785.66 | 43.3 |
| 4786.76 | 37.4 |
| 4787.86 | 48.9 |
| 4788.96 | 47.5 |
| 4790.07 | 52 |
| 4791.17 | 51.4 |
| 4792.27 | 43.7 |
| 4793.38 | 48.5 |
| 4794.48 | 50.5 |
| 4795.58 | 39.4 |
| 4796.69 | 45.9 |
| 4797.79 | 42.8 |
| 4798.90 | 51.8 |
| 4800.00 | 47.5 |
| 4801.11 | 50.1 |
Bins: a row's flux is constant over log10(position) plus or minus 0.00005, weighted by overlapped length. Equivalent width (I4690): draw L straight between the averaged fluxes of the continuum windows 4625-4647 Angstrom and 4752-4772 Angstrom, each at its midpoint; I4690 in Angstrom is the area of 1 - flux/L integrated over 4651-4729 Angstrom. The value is 3.5 Angstrom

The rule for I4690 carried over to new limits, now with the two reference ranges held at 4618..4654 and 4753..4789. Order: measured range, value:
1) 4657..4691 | 2.39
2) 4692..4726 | 0.39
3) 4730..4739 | 0.26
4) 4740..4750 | -1.09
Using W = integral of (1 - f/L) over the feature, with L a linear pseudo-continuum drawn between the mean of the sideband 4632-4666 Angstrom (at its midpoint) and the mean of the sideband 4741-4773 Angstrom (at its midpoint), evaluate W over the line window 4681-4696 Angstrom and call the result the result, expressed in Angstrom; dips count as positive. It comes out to 1.3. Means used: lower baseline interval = 42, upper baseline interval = 47.5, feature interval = 40.1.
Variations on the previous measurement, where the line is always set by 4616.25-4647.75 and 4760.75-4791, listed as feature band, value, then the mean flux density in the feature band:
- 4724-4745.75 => -0.6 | 45.8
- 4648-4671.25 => 1.5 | 40.9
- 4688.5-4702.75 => 1.3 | 40.3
